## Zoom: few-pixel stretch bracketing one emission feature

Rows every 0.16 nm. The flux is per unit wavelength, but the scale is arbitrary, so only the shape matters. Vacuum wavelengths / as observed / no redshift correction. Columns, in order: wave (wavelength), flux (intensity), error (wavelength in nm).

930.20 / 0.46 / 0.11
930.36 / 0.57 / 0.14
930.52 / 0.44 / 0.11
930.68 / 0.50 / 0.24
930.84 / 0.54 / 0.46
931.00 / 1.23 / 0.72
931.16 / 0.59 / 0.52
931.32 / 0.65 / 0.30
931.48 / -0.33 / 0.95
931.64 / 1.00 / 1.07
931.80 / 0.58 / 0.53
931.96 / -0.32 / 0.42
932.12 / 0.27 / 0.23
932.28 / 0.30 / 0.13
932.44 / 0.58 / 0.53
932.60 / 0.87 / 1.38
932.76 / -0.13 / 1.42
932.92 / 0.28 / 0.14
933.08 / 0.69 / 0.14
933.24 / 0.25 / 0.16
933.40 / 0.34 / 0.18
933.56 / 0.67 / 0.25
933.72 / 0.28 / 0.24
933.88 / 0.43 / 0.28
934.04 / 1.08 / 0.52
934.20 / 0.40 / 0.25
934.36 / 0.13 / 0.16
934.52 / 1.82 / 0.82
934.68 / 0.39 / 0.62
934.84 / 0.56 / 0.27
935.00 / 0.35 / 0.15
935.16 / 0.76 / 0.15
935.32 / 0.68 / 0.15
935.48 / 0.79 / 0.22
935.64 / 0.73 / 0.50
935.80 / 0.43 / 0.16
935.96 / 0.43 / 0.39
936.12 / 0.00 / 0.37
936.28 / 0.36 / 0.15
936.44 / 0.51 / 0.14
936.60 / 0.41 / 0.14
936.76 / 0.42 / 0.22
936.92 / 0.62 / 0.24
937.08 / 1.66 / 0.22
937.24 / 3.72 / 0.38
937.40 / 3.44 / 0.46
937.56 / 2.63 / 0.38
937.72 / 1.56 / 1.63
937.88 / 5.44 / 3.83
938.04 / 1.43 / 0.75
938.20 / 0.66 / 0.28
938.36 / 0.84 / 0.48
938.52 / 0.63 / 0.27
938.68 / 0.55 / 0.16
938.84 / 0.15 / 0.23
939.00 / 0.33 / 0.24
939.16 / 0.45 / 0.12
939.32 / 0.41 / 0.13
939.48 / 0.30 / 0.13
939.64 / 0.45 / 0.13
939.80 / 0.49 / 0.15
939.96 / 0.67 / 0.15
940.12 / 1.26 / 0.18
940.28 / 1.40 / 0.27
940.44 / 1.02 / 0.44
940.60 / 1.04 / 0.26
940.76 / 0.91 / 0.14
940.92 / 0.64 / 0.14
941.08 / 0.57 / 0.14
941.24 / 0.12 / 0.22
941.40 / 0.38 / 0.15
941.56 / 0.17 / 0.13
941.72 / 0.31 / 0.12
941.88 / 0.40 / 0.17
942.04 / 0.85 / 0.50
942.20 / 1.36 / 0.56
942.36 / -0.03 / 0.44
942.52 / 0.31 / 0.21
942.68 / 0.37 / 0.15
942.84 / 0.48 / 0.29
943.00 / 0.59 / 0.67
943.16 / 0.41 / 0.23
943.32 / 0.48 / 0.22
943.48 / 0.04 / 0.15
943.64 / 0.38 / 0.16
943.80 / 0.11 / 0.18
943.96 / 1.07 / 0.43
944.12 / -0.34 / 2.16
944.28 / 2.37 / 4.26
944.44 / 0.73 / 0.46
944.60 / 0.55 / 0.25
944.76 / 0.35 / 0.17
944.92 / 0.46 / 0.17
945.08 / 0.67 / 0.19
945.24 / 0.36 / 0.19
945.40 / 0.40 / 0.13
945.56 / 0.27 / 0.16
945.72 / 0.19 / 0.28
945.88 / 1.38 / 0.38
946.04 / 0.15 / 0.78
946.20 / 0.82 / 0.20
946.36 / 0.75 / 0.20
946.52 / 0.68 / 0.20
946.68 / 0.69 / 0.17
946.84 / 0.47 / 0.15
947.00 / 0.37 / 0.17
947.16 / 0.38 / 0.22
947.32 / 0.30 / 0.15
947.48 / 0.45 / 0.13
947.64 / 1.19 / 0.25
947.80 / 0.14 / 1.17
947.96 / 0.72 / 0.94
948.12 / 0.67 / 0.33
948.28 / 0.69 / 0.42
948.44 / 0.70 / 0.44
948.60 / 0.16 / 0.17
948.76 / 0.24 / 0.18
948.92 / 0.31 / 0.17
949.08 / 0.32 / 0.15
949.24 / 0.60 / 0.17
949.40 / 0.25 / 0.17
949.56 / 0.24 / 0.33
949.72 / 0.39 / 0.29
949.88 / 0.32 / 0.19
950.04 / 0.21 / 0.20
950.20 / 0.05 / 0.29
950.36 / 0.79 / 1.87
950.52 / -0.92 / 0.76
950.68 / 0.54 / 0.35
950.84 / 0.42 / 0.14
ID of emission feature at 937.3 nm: H-alpha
